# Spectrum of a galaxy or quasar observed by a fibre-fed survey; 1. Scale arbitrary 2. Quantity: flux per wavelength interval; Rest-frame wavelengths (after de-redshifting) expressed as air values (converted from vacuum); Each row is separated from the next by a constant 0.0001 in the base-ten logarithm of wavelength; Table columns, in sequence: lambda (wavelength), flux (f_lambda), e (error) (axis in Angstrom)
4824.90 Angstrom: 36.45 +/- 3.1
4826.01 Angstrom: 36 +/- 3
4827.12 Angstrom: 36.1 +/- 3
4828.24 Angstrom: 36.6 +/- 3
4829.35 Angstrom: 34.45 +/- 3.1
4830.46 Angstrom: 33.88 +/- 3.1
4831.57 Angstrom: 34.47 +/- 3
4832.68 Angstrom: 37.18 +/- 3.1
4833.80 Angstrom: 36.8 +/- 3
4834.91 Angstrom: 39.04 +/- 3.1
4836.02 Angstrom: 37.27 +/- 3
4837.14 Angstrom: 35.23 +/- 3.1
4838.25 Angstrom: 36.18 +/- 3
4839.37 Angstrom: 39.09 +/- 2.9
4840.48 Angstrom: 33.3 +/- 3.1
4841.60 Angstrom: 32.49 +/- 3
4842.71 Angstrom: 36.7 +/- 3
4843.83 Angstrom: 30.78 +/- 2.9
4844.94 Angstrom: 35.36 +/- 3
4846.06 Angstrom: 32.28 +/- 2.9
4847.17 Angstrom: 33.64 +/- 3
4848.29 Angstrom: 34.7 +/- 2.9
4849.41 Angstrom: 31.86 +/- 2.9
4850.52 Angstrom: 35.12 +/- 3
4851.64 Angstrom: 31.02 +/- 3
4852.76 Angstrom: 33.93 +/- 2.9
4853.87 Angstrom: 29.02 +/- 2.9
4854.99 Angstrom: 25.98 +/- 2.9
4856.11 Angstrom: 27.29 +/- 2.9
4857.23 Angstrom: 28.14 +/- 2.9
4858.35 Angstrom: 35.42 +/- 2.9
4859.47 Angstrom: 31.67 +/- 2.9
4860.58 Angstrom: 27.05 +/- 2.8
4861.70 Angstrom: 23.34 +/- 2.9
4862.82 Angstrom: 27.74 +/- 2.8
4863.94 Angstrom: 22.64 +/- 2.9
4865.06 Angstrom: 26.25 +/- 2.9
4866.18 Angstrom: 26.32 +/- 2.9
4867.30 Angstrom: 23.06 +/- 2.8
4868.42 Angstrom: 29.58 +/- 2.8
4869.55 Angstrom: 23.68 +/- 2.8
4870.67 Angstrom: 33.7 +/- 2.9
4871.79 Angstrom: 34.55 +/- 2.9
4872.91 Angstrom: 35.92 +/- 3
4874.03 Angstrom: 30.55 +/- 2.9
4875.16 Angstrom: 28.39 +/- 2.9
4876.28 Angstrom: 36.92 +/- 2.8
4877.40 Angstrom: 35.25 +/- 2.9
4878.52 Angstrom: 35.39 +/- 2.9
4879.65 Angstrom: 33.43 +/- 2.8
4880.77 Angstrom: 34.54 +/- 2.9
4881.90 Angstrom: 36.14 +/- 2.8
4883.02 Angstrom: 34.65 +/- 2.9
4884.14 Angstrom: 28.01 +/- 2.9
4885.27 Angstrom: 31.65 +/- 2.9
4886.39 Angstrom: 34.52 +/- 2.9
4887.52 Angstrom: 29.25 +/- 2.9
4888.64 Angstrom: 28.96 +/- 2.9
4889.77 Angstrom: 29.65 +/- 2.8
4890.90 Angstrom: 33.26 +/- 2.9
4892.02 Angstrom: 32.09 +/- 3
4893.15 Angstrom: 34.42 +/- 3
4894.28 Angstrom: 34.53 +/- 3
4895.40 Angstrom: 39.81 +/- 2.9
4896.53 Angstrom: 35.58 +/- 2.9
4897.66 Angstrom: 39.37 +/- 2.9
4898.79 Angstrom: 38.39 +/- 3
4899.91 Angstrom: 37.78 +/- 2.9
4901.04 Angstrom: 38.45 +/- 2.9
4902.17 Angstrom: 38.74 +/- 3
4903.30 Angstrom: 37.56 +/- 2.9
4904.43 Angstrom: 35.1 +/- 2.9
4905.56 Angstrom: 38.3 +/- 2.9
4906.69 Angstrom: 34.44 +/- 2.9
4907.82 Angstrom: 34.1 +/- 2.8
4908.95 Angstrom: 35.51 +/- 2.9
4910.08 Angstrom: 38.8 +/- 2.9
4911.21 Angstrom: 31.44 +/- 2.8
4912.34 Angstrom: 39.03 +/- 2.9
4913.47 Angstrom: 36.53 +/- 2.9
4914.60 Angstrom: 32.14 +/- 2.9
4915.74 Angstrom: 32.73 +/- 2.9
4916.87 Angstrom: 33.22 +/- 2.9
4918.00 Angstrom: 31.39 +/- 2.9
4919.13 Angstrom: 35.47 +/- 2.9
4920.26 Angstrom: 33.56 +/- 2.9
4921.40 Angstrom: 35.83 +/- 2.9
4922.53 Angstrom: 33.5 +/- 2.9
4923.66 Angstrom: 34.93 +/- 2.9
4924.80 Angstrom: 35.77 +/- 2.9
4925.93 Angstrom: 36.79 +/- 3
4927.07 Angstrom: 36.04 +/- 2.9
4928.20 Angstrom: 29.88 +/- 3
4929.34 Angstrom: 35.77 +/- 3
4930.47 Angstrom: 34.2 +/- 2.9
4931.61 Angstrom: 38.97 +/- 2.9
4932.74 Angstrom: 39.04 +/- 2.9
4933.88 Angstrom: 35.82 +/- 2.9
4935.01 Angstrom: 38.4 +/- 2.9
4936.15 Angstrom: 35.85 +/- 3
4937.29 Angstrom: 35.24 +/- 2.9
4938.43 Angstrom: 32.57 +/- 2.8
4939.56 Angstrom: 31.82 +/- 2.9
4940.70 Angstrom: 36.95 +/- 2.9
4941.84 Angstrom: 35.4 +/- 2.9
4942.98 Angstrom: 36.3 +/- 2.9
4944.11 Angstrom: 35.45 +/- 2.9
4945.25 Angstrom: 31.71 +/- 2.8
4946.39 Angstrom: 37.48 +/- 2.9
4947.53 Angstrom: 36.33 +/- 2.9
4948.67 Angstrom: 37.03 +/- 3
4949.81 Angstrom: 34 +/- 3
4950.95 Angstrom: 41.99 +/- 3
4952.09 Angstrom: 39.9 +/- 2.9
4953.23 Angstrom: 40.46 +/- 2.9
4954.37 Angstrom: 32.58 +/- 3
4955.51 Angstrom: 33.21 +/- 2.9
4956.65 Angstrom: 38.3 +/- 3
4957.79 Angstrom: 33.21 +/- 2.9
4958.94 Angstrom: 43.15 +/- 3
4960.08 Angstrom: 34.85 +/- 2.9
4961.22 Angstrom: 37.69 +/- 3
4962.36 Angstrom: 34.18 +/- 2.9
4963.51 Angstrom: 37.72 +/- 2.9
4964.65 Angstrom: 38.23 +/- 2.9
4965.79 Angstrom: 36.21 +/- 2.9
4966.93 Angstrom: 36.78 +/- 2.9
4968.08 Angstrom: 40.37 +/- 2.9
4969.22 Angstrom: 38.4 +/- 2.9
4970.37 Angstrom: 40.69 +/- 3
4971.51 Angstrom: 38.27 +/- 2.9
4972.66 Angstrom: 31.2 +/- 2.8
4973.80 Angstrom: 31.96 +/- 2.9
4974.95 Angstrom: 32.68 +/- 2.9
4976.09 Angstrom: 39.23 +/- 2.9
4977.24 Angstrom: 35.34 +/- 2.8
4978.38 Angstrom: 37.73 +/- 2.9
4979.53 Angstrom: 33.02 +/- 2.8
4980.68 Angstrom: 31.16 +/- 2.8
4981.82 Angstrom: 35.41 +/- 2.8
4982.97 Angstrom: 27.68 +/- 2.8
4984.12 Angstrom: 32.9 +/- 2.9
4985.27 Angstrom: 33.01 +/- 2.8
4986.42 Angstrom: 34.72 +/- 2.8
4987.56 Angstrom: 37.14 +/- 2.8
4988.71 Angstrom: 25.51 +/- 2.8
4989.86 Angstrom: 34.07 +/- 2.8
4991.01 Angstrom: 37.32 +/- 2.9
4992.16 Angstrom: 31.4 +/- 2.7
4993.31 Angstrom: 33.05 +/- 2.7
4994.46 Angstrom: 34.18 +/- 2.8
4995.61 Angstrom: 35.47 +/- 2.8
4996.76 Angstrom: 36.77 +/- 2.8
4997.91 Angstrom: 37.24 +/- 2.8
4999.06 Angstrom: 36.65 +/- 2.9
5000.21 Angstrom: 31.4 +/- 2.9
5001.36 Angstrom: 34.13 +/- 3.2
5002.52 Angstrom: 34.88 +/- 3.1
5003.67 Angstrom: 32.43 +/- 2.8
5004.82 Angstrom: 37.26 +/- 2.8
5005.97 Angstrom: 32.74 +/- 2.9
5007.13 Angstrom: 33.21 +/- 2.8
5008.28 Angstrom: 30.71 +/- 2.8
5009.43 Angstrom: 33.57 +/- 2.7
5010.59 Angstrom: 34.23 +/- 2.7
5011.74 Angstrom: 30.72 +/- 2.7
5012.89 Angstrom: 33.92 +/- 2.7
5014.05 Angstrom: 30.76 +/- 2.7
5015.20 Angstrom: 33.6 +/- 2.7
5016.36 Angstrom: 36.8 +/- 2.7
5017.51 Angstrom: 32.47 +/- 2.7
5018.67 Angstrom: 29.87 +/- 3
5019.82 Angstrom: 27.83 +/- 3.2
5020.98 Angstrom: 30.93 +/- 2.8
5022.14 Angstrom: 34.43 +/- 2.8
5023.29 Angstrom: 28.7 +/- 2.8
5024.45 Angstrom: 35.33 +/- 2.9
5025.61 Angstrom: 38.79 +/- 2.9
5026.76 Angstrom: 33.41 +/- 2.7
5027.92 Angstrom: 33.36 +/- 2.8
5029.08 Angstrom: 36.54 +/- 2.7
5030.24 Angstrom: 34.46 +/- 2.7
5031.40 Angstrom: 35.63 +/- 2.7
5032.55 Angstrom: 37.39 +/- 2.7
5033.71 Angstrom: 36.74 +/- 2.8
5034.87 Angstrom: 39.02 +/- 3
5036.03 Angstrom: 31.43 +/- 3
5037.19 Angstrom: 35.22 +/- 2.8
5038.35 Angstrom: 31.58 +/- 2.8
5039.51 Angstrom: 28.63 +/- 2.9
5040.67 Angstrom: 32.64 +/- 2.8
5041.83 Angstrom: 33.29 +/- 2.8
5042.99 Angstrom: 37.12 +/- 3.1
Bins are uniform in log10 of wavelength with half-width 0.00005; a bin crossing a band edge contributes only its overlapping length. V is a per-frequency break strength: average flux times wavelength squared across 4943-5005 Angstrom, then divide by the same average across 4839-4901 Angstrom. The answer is 1.15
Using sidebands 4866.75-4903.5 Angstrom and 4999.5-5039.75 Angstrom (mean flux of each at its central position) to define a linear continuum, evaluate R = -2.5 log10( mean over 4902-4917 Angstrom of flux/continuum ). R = -0.06 mag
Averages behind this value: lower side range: 33.5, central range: 35.5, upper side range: 33.5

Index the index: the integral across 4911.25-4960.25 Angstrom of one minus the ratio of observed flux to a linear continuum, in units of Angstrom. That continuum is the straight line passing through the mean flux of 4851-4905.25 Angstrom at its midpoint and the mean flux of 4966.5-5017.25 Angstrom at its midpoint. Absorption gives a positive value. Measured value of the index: -3.5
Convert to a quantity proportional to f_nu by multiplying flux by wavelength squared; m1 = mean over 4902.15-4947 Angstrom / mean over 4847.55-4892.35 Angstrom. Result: 1.17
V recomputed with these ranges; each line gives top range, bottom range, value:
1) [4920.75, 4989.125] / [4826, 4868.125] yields 1.16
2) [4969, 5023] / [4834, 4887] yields 1.12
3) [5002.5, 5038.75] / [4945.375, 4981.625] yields 0.94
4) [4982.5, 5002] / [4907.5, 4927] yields 1.00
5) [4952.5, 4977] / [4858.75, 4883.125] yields 1.25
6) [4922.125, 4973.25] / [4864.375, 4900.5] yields 1.14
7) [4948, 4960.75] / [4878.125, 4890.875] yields 1.18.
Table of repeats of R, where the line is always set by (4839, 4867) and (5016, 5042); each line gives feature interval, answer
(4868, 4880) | -0.048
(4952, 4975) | -0.129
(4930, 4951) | -0.118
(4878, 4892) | -0.040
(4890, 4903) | -0.159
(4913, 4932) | -0.084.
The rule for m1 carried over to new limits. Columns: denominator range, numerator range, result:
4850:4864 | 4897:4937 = 1.25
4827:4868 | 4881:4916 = 1.11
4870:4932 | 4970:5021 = 1.01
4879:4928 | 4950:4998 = 1.05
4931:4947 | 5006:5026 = 0.94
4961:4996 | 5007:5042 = 0.98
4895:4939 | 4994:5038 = 0.99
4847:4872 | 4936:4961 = 1.28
